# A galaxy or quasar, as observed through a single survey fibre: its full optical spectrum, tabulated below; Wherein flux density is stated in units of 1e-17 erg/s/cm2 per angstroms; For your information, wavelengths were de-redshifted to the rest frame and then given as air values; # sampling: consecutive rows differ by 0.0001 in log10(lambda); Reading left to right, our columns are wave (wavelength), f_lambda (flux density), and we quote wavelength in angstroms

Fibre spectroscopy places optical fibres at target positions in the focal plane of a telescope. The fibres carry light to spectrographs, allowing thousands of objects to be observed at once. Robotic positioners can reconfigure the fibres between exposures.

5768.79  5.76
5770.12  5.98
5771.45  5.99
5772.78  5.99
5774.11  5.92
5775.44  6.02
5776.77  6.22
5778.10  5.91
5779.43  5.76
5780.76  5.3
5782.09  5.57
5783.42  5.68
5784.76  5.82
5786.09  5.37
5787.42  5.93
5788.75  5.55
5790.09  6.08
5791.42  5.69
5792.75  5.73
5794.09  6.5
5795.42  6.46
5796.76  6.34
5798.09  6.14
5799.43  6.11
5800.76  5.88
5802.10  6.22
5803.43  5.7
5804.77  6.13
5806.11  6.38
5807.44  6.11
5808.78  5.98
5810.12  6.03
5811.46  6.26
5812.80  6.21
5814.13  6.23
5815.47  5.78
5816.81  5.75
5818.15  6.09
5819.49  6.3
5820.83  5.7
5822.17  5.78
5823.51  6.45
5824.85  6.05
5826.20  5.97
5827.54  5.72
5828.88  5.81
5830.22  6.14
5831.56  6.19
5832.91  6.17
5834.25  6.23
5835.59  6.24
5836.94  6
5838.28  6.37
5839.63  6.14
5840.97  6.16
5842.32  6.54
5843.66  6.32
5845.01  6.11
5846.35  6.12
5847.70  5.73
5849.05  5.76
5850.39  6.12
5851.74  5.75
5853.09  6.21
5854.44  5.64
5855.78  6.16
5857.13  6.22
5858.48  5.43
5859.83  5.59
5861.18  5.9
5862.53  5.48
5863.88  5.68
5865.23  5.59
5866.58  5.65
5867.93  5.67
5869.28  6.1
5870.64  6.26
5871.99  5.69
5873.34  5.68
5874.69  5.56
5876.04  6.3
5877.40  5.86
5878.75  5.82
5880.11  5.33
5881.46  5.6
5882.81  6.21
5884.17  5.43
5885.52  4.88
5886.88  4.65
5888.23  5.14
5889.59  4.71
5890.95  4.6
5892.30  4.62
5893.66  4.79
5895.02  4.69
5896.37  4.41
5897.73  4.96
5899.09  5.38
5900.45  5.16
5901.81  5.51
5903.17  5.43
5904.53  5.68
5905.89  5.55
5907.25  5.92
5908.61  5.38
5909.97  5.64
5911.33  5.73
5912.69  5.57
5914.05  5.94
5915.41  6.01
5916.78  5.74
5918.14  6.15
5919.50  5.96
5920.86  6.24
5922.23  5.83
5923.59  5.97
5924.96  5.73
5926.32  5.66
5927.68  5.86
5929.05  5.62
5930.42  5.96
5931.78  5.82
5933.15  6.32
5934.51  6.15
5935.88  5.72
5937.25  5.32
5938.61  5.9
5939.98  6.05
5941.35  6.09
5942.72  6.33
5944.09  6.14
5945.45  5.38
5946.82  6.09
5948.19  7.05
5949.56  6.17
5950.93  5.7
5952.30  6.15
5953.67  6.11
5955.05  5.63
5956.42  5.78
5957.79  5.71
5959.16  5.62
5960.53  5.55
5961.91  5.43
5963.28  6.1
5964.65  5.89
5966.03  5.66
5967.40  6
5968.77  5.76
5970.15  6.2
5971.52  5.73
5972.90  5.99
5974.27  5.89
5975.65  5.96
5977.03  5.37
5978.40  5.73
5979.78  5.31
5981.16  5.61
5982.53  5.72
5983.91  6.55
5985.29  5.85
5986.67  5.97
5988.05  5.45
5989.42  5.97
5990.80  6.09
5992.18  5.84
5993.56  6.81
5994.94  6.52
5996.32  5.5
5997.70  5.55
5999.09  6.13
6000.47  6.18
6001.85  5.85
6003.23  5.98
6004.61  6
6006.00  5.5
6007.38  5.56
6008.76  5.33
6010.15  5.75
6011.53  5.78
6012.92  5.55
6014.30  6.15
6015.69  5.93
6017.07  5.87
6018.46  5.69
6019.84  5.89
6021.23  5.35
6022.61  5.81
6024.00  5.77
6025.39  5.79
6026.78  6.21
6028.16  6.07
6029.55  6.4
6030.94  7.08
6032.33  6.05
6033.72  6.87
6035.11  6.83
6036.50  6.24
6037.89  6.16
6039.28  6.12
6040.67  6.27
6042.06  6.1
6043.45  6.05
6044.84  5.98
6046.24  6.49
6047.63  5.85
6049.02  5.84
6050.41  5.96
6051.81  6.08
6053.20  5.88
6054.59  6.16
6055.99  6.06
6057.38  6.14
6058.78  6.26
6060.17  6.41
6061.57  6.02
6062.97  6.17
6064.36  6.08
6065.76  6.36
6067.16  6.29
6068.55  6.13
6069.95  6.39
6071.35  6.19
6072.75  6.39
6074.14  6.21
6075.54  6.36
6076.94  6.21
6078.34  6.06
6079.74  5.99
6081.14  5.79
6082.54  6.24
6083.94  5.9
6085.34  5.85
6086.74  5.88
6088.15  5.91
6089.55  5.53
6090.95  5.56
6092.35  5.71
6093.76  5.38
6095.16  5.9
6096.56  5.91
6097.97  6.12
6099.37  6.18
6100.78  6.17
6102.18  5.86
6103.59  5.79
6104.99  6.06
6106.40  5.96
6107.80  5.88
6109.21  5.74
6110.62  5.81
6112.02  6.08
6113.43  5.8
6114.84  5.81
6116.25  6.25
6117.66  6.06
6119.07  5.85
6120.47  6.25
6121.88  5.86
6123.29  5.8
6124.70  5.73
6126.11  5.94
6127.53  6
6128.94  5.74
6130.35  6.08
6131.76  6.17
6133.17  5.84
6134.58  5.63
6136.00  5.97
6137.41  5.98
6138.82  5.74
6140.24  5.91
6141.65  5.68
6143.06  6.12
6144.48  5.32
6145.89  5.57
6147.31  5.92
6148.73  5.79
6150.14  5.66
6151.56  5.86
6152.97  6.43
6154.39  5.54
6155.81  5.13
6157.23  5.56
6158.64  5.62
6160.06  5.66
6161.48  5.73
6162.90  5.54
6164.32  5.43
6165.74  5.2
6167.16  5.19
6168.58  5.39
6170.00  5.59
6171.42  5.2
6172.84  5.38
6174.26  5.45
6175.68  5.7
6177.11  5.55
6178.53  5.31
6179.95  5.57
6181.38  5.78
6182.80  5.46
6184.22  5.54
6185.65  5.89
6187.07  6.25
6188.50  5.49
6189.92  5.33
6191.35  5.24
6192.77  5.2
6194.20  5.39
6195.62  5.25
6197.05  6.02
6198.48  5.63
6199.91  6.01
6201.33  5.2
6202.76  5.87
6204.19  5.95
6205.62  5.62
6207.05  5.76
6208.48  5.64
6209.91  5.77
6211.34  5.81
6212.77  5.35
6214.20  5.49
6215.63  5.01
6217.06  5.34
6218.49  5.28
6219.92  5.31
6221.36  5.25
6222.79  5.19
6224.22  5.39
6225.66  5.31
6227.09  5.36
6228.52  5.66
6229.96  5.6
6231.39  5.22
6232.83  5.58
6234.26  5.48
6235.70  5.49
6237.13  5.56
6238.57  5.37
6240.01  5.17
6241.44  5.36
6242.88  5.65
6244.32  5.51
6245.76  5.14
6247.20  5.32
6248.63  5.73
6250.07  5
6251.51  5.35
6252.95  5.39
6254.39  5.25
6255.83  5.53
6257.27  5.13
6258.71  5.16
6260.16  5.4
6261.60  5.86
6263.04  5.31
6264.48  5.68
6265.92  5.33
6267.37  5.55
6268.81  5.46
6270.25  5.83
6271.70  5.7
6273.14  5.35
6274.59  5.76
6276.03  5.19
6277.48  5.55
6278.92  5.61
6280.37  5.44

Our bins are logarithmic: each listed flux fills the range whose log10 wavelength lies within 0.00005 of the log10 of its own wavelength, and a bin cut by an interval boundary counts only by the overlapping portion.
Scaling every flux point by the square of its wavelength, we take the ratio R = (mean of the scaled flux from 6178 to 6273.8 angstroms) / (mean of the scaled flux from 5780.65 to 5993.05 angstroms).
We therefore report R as 1.1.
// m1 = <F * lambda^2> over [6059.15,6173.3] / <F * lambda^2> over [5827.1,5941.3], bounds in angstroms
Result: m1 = 1.11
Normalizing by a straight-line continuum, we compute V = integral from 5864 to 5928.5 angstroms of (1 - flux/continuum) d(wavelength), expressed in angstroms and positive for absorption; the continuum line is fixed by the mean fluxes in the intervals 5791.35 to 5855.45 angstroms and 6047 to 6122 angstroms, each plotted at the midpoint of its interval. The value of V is 5.5 angstroms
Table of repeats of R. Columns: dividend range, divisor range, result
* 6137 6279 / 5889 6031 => 1.04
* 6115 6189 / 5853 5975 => 1.08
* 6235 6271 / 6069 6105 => 0.96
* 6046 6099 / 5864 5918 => 1.17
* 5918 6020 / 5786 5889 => 1.04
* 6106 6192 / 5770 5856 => 1.06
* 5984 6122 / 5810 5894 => 1.11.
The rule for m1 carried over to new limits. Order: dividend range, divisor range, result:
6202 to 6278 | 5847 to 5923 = 1.10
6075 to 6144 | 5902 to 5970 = 1.07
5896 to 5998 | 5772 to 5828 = 1.03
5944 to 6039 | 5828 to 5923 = 1.08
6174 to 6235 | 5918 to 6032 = 1.01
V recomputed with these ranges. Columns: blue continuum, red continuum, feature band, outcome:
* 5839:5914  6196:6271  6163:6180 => 0.26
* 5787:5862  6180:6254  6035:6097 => -3.97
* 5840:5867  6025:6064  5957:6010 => 2.35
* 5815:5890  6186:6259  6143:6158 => -0.44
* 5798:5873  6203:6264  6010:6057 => -2.86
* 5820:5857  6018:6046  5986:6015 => 1.20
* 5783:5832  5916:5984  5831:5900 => 3.23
